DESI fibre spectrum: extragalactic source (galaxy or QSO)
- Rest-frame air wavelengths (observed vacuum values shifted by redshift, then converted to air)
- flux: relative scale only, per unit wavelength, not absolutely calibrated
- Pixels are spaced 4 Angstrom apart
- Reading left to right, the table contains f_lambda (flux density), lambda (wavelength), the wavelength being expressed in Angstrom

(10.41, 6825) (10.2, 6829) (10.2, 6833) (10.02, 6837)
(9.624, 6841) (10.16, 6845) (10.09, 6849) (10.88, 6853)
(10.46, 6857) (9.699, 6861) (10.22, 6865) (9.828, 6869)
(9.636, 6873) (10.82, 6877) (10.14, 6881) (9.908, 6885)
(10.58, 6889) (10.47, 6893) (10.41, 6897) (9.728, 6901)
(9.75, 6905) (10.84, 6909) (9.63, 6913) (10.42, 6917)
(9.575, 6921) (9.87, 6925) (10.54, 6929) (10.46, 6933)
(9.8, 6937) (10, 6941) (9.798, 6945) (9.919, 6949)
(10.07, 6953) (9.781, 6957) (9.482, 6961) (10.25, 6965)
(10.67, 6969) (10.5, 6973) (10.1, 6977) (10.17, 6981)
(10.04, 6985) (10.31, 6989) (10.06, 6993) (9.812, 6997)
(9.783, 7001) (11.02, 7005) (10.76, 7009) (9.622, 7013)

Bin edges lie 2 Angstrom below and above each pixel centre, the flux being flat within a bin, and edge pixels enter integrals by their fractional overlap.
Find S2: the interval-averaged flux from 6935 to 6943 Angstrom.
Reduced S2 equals 9.9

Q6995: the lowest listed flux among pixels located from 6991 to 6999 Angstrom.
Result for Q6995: 9.812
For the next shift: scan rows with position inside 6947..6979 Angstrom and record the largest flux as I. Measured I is 10.67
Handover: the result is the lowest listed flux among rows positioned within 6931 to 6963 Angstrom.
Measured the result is 9.482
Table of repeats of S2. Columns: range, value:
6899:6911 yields 10.1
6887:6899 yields 10.5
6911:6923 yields 9.88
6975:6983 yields 10.1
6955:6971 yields 10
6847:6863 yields 10.3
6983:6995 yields 10.1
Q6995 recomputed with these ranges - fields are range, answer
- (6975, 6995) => 10.04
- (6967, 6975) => 10.5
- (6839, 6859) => 9.624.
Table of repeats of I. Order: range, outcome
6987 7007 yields 11.02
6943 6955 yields 10.07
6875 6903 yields 10.82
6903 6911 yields 10.84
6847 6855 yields 10.88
